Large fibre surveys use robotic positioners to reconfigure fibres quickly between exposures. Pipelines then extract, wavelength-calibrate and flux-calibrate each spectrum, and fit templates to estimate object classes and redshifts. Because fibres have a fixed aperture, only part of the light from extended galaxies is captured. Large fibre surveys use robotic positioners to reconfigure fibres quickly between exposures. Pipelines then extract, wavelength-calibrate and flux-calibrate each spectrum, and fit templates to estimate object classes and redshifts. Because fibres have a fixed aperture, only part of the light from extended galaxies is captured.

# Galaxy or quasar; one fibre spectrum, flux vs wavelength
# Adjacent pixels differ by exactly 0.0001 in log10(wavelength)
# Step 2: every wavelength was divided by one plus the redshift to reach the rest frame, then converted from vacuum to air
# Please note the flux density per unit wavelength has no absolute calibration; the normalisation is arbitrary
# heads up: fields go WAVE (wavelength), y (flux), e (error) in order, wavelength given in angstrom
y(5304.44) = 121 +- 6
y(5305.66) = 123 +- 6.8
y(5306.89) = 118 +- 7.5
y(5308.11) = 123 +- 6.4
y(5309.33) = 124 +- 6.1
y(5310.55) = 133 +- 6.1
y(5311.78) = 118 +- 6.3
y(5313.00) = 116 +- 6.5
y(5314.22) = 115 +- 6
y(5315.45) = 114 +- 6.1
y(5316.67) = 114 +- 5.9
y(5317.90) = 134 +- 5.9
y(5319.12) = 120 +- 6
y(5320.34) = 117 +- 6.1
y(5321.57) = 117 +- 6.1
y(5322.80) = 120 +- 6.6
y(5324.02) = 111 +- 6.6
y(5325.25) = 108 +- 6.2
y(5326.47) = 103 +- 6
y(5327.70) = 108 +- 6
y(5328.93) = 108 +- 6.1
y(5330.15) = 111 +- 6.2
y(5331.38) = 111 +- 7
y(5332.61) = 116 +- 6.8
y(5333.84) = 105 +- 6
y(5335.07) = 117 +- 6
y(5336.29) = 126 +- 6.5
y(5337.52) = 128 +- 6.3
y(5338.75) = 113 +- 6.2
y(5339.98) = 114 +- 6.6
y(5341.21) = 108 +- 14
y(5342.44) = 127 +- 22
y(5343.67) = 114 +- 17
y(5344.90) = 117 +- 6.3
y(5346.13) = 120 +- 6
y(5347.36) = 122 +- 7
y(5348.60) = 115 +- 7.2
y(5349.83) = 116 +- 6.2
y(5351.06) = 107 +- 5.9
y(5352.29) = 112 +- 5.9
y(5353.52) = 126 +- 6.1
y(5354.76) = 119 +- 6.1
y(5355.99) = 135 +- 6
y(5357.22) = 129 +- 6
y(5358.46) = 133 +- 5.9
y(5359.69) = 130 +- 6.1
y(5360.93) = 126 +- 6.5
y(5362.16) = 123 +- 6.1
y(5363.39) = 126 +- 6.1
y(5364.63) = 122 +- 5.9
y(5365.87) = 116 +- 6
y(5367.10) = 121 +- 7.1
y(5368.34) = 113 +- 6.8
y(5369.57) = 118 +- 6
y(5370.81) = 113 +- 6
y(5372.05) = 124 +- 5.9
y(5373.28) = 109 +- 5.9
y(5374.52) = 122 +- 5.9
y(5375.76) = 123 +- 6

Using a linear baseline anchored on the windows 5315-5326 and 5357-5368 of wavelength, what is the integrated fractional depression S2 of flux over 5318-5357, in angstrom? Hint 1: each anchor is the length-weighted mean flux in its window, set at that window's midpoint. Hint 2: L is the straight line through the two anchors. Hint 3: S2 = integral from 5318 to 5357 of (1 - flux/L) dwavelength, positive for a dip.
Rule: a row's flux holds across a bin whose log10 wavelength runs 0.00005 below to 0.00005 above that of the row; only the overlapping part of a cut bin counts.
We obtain 1.3 angstrom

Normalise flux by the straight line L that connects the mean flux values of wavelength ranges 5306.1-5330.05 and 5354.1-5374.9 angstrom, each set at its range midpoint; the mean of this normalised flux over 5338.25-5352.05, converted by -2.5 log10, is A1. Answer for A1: 0.04 mag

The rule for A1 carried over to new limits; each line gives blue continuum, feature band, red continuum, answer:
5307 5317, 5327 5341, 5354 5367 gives 0.08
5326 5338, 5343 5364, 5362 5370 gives -0.04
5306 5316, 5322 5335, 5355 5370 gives 0.10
